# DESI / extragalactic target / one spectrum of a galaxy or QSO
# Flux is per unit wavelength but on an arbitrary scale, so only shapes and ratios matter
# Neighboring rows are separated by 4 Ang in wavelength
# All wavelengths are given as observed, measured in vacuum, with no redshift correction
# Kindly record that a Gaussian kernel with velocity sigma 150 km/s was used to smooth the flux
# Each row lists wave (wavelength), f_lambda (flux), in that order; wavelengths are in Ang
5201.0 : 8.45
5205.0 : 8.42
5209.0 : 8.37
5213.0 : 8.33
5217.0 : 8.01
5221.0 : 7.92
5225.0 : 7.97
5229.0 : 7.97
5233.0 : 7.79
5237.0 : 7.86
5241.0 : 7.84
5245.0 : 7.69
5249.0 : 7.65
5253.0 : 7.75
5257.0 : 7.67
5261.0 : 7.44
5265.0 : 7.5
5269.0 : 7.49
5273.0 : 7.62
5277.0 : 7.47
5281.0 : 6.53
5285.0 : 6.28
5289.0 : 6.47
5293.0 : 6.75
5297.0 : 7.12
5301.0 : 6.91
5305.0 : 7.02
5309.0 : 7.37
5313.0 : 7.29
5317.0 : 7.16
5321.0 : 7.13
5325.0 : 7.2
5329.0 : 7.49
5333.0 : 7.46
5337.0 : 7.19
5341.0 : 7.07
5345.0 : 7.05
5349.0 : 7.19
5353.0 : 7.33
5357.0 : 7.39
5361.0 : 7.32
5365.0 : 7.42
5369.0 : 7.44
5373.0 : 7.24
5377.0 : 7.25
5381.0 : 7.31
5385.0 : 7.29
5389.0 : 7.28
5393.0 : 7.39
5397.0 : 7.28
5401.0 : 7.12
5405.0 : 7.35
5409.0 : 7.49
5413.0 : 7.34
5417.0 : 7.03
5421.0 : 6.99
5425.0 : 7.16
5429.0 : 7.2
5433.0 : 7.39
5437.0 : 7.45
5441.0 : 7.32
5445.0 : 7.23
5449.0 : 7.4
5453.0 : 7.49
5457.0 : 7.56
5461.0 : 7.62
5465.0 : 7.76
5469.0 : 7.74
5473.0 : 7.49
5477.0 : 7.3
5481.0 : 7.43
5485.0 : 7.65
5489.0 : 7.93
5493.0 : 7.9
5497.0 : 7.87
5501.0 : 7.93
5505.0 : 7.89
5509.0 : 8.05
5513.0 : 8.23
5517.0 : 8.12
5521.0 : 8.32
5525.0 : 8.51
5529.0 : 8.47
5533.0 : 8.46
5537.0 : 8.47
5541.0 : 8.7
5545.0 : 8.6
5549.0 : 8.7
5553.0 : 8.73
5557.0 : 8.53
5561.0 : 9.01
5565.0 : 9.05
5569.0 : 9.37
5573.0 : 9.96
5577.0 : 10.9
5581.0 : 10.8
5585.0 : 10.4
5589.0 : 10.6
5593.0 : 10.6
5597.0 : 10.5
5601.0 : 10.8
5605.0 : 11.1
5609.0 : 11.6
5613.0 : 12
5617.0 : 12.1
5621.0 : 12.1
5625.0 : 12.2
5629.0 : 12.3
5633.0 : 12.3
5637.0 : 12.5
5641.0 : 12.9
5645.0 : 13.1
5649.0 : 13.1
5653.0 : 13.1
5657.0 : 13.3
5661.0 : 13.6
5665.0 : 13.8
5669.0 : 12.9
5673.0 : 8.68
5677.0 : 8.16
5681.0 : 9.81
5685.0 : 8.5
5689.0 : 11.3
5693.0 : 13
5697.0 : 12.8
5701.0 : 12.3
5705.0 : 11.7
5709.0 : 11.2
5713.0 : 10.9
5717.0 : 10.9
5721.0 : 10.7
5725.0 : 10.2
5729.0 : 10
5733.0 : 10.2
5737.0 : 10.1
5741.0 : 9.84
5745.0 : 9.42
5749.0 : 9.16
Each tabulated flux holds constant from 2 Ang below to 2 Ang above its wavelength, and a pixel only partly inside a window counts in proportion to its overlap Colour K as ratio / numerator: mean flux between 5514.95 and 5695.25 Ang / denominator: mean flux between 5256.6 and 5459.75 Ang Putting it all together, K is 1.47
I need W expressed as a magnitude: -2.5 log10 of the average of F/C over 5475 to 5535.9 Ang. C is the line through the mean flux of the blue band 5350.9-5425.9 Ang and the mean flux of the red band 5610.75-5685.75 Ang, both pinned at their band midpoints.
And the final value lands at 0.17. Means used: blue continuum 7.29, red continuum 12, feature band 8.01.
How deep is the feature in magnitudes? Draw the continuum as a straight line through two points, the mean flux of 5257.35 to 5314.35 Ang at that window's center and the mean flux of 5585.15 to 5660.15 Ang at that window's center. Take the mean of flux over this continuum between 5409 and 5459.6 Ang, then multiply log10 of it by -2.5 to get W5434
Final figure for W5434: 0.26 mag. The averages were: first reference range 7.1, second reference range 12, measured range 7.31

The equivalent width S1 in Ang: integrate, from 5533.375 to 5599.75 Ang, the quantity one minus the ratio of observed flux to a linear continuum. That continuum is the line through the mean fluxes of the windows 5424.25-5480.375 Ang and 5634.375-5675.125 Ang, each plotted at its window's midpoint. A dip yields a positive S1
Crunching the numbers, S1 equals 5.6 Ang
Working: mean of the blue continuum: 7.44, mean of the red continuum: 12.7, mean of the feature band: 9.54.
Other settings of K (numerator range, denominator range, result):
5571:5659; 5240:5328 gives 1.62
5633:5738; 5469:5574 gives 1.39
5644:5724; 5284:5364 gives 1.63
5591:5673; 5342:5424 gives 1.68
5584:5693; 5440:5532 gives 1.49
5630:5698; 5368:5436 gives 1.64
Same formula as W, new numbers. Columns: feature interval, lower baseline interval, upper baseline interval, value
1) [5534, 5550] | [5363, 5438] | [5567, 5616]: 0.147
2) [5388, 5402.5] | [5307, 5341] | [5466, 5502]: 0.027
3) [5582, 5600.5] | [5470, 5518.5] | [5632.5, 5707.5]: -0.050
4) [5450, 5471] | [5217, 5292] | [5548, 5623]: 0.215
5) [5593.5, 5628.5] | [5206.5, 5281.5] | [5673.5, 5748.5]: -0.161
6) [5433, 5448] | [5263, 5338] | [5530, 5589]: 0.132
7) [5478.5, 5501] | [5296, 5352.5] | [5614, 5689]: 0.228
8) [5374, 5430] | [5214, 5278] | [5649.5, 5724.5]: 0.242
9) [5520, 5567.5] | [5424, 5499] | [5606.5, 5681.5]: 0.113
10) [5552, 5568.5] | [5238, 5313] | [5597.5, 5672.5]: 0.262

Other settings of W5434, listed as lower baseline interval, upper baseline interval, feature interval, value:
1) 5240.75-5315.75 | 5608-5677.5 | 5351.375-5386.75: 0.16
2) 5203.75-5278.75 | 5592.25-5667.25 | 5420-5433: 0.36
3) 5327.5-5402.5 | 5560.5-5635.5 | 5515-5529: 0.17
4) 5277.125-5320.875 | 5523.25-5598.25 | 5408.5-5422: 0.12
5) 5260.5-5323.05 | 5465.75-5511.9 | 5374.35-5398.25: 0.02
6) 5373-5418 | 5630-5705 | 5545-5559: 0.15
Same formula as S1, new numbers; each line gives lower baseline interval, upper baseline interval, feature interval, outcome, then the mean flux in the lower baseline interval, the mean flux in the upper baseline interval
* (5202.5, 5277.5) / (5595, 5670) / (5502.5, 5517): 3.84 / 7.84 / 12.4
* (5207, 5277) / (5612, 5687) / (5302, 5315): 1.95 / 7.81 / 11.9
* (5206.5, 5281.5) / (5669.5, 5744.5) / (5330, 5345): 1.98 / 7.76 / 10.6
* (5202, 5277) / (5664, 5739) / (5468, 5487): 3.82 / 7.85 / 10.9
